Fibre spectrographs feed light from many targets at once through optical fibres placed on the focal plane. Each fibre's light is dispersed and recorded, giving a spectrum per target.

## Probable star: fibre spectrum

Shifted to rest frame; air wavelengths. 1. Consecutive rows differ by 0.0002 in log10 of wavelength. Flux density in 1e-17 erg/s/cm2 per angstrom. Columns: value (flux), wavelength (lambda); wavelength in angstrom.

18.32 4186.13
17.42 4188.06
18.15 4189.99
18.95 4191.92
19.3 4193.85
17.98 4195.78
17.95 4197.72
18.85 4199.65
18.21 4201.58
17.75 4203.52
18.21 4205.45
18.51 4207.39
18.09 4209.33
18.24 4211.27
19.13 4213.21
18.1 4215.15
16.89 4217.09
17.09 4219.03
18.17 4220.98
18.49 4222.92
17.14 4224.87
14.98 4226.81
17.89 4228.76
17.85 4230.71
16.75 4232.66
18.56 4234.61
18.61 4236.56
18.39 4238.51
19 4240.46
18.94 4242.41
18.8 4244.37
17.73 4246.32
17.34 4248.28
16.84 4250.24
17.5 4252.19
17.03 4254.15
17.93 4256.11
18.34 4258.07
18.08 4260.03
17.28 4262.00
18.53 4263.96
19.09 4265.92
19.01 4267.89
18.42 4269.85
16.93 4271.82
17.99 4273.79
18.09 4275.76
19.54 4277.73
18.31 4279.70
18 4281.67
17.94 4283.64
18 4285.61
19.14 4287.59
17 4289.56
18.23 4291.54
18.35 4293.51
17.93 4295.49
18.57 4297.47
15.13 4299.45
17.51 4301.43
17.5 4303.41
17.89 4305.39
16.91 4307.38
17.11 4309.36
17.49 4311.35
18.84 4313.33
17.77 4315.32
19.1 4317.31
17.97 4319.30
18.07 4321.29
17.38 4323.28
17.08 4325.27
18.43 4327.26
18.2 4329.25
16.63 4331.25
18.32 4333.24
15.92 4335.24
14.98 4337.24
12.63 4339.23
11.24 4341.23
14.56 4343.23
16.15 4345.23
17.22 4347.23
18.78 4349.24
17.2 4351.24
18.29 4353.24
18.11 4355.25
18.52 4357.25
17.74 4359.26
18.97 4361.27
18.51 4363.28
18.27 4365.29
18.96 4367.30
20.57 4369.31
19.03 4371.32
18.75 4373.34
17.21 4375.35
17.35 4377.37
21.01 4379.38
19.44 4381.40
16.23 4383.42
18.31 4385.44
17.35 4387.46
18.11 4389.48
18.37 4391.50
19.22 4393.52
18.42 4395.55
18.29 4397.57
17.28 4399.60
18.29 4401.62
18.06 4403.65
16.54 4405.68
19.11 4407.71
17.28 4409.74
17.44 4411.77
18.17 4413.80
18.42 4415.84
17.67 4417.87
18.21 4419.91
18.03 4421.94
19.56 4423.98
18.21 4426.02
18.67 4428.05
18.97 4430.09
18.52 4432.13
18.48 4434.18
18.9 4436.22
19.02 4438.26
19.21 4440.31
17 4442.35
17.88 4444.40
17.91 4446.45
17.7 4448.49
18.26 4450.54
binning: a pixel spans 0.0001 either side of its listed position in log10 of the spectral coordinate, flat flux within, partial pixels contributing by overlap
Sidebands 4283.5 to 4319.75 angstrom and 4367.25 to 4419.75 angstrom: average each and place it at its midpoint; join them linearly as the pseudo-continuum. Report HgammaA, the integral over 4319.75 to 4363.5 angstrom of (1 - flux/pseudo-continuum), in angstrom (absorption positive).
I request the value 2.6 angstrom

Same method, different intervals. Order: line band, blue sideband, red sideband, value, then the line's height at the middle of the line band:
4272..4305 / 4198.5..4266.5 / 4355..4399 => 0.42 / 18.2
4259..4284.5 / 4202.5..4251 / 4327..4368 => -1.00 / 17.6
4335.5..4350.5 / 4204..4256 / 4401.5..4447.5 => 2.42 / 18.1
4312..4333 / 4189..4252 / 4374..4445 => 0.22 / 18.1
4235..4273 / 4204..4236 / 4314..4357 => -1.28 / 17.5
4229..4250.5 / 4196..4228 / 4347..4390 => -0.18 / 18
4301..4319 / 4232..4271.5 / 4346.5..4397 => 0.43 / 18.2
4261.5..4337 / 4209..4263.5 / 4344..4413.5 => 0.52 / 18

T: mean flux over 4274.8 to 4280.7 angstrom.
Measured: 18.7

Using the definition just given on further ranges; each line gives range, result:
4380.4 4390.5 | 17.9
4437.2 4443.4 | 18.4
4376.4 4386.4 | 18.5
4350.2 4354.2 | 17.8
